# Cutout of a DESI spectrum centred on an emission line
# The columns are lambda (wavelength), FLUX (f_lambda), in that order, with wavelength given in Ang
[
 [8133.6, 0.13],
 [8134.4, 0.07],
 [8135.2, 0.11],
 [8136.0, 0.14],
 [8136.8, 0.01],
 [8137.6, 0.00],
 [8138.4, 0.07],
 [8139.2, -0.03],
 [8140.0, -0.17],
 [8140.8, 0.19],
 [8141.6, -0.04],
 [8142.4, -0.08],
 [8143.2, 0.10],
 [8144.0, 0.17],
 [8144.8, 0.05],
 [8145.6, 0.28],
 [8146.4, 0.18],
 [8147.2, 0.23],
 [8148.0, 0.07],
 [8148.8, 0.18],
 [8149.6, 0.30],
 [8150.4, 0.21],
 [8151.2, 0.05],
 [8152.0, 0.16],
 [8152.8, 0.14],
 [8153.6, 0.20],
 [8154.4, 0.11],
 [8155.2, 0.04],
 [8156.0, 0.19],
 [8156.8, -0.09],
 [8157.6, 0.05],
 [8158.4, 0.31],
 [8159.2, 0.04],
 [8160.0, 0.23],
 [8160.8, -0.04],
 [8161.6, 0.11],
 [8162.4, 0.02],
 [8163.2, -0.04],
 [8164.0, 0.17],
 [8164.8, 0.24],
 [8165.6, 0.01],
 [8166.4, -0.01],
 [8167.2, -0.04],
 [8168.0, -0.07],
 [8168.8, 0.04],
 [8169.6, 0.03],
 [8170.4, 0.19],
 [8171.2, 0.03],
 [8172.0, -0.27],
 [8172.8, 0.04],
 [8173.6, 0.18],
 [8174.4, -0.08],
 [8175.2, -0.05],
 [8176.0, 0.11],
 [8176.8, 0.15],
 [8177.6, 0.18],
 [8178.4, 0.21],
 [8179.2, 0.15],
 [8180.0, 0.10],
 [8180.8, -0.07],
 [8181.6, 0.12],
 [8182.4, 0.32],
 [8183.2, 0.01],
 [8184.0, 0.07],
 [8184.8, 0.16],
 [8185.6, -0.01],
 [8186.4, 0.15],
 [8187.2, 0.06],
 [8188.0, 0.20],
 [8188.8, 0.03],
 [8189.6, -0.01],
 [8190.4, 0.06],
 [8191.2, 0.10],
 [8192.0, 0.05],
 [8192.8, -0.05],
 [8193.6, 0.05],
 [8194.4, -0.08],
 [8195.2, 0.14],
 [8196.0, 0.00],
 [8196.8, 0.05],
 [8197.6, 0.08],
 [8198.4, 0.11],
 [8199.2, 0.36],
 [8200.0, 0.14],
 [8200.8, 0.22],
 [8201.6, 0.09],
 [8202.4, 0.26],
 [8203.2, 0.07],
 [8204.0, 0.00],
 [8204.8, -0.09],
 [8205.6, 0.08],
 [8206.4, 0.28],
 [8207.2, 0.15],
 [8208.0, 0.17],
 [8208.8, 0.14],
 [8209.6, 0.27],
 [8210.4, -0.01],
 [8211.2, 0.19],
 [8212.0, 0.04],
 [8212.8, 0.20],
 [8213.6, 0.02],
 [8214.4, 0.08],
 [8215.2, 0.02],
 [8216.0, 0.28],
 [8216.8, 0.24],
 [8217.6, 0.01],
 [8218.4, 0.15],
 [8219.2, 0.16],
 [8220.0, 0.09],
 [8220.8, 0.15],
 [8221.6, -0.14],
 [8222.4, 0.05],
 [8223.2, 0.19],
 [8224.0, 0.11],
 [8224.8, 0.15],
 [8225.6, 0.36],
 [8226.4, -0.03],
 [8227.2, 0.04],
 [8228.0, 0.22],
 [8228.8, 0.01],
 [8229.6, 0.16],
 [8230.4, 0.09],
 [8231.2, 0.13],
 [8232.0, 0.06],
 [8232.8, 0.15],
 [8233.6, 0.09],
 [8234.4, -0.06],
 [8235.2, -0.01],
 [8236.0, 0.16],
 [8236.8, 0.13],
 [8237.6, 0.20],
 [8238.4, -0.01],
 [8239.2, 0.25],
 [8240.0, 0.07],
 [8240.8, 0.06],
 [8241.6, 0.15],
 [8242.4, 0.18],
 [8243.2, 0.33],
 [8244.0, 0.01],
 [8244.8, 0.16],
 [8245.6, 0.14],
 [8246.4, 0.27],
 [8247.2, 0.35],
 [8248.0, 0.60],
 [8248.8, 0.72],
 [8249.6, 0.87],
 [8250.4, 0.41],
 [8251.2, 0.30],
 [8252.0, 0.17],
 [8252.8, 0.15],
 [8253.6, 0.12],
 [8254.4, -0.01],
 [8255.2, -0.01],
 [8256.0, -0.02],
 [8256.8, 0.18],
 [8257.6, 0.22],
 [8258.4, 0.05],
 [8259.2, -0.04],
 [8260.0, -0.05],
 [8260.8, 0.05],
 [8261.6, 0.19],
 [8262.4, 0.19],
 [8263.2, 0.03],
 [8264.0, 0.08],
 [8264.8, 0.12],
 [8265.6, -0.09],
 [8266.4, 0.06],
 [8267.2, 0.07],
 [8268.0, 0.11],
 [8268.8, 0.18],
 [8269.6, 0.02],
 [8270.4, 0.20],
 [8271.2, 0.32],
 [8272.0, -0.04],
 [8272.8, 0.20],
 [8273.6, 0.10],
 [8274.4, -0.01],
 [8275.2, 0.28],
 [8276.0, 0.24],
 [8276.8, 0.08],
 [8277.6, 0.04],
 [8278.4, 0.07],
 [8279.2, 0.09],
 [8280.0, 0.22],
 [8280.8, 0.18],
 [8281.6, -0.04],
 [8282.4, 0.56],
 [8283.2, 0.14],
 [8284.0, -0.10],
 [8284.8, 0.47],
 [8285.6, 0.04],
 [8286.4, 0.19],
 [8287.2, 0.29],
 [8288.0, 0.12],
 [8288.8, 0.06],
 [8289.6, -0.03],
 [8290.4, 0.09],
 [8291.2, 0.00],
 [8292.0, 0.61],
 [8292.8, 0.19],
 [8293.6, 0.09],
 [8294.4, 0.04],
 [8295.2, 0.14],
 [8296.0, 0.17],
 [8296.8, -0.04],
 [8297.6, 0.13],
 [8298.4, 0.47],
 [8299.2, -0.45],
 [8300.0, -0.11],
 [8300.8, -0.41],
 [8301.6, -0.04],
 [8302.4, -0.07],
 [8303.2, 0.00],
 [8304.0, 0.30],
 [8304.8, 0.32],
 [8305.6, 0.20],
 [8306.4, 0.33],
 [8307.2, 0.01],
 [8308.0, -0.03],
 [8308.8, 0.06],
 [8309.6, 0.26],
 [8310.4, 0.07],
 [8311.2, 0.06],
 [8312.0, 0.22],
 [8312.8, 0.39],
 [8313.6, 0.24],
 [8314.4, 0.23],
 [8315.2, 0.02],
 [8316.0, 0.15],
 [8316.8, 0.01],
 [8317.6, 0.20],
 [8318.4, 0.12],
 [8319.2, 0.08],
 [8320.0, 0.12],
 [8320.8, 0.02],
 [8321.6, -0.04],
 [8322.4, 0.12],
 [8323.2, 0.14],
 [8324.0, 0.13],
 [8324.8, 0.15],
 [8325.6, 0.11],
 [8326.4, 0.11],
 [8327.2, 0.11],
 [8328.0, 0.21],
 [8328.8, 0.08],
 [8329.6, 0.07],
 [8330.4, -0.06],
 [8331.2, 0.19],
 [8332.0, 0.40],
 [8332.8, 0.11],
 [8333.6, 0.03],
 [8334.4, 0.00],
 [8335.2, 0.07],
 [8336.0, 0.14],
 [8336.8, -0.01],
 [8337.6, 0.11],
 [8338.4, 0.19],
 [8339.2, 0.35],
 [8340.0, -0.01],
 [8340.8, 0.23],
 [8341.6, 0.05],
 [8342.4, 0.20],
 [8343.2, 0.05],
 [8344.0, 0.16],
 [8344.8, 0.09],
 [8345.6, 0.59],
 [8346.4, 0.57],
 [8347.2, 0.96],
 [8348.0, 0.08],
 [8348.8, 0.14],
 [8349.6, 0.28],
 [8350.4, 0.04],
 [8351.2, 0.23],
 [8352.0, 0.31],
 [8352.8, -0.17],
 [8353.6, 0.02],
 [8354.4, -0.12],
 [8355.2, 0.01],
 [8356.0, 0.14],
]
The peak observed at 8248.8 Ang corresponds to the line H-gamma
